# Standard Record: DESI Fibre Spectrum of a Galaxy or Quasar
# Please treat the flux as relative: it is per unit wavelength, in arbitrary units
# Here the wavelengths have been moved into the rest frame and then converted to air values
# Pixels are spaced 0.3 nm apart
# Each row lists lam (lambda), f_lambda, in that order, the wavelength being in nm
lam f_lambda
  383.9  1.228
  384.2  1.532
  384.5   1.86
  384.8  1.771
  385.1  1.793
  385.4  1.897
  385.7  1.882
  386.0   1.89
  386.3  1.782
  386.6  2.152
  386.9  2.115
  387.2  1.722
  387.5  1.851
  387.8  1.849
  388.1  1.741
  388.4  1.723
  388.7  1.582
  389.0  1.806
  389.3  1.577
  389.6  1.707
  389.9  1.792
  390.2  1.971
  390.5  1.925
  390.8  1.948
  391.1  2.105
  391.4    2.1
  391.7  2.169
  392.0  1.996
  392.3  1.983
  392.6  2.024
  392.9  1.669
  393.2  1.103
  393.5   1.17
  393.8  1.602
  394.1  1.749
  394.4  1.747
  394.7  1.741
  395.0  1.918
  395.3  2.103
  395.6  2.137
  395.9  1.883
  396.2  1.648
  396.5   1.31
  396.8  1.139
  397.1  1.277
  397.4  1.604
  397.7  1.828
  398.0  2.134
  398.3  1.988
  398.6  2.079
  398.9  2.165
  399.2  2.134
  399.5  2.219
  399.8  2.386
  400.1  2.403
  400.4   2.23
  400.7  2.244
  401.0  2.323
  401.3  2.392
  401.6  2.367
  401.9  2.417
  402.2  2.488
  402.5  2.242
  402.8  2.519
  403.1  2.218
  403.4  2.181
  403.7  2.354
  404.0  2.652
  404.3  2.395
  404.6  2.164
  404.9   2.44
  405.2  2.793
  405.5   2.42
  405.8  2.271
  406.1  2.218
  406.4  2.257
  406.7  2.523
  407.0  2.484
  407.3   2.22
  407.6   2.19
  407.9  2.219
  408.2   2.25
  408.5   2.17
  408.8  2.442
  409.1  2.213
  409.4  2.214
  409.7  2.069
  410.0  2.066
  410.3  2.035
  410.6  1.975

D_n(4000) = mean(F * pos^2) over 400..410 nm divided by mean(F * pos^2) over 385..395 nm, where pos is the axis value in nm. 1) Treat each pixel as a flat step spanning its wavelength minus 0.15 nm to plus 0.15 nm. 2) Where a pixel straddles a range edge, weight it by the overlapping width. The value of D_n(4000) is 1.38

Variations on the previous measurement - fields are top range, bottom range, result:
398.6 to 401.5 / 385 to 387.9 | 1.28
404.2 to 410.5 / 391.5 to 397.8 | 1.43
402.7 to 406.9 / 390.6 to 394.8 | 1.41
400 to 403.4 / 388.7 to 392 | 1.31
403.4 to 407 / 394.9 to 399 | 1.39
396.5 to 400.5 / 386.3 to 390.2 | 1.13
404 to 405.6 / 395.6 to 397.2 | 1.69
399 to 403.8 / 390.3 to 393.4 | 1.29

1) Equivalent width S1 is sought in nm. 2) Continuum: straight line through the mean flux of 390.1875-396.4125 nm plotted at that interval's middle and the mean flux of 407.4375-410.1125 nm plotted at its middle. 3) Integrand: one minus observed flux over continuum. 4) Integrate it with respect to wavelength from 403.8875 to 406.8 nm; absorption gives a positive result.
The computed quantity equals -0.39 nm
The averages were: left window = 1.83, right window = 2.21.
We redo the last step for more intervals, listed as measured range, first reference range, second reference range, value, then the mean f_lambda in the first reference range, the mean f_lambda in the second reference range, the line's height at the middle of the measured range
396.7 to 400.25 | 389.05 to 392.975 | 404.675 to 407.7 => 0.32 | 1.92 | 2.38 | 2.15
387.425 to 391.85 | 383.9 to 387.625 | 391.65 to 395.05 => -0.21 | 1.83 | 1.72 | 1.77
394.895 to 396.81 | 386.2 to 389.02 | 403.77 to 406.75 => 0.30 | 1.83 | 2.41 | 2.1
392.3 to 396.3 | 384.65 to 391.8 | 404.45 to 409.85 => 0.54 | 1.87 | 2.31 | 2.01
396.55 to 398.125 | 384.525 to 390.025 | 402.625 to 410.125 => 0.39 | 1.81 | 2.32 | 2.08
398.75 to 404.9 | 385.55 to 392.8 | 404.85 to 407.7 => -0.20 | 1.89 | 2.38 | 2.25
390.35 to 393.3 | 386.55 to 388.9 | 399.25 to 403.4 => 0.09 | 1.83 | 2.33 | 1.98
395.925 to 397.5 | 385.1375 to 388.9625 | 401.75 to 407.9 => 0.52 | 1.85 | 2.37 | 2.13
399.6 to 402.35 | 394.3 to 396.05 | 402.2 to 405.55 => -0.14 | 1.93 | 2.4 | 2.24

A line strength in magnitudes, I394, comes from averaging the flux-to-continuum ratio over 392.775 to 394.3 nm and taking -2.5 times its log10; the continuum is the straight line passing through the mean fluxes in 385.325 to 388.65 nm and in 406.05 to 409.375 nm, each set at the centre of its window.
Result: 0.34 mag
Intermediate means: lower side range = 1.86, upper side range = 2.29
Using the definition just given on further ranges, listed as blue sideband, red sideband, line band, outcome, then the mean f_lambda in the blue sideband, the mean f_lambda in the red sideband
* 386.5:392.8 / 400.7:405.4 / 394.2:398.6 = 0.21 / 1.89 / 2.39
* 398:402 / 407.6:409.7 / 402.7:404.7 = -0.05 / 2.25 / 2.23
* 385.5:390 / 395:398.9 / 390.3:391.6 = -0.13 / 1.81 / 1.78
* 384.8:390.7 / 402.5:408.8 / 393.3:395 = 0.24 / 1.83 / 2.35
